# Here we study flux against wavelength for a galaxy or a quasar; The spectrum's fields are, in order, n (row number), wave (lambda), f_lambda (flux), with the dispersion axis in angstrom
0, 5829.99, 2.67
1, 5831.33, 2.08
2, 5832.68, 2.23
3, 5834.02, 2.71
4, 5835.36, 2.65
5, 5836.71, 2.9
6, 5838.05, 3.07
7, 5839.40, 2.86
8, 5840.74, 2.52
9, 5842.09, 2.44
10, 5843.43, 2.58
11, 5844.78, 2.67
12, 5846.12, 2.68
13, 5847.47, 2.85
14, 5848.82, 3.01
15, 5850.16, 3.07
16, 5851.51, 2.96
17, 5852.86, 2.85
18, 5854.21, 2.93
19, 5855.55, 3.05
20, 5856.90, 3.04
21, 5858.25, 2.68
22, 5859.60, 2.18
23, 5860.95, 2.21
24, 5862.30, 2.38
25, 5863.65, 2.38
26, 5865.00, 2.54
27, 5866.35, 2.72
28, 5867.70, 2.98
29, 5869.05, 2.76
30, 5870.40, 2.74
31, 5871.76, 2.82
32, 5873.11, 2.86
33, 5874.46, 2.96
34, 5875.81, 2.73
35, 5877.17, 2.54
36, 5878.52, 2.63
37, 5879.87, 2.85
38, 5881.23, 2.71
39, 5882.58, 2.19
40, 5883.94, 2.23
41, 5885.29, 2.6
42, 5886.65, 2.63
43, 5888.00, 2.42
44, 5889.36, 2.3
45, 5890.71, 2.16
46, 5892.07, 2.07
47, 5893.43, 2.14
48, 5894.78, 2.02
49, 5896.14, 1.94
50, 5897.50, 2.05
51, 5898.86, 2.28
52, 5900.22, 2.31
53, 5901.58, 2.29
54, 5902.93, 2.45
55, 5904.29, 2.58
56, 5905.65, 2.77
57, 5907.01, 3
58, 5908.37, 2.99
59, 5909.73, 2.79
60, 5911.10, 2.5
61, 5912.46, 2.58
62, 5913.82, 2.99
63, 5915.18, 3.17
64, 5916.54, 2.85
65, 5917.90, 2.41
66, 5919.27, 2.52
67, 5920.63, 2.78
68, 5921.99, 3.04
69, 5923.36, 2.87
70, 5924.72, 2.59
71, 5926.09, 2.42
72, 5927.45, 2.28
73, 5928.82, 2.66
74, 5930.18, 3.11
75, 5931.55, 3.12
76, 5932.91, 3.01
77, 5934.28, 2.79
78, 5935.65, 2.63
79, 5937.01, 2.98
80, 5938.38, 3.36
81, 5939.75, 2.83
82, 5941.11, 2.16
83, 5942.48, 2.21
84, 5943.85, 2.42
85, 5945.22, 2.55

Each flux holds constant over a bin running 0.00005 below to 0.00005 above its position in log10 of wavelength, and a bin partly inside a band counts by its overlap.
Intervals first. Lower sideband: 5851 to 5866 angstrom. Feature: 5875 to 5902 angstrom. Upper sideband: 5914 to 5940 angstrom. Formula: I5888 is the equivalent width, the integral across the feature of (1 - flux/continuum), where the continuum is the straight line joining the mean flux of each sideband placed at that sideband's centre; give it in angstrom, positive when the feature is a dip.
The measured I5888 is 3.6 angstrom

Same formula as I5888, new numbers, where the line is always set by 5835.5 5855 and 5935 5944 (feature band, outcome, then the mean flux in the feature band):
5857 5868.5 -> 1.02 angstrom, 2.54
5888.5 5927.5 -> 2.74 angstrom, 2.53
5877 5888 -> 0.86 angstrom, 2.54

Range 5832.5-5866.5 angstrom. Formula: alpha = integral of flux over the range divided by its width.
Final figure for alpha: 2.71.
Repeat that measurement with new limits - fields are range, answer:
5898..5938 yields 2.72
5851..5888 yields 2.67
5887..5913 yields 2.4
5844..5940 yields 2.65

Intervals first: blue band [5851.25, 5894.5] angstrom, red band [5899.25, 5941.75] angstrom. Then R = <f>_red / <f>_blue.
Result 1.1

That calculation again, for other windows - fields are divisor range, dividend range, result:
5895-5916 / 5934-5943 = 1.06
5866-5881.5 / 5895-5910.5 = 0.89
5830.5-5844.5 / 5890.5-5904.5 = 0.84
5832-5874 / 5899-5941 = 1.01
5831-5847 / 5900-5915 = 1.02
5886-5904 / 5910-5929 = 1.20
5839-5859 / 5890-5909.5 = 0.84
